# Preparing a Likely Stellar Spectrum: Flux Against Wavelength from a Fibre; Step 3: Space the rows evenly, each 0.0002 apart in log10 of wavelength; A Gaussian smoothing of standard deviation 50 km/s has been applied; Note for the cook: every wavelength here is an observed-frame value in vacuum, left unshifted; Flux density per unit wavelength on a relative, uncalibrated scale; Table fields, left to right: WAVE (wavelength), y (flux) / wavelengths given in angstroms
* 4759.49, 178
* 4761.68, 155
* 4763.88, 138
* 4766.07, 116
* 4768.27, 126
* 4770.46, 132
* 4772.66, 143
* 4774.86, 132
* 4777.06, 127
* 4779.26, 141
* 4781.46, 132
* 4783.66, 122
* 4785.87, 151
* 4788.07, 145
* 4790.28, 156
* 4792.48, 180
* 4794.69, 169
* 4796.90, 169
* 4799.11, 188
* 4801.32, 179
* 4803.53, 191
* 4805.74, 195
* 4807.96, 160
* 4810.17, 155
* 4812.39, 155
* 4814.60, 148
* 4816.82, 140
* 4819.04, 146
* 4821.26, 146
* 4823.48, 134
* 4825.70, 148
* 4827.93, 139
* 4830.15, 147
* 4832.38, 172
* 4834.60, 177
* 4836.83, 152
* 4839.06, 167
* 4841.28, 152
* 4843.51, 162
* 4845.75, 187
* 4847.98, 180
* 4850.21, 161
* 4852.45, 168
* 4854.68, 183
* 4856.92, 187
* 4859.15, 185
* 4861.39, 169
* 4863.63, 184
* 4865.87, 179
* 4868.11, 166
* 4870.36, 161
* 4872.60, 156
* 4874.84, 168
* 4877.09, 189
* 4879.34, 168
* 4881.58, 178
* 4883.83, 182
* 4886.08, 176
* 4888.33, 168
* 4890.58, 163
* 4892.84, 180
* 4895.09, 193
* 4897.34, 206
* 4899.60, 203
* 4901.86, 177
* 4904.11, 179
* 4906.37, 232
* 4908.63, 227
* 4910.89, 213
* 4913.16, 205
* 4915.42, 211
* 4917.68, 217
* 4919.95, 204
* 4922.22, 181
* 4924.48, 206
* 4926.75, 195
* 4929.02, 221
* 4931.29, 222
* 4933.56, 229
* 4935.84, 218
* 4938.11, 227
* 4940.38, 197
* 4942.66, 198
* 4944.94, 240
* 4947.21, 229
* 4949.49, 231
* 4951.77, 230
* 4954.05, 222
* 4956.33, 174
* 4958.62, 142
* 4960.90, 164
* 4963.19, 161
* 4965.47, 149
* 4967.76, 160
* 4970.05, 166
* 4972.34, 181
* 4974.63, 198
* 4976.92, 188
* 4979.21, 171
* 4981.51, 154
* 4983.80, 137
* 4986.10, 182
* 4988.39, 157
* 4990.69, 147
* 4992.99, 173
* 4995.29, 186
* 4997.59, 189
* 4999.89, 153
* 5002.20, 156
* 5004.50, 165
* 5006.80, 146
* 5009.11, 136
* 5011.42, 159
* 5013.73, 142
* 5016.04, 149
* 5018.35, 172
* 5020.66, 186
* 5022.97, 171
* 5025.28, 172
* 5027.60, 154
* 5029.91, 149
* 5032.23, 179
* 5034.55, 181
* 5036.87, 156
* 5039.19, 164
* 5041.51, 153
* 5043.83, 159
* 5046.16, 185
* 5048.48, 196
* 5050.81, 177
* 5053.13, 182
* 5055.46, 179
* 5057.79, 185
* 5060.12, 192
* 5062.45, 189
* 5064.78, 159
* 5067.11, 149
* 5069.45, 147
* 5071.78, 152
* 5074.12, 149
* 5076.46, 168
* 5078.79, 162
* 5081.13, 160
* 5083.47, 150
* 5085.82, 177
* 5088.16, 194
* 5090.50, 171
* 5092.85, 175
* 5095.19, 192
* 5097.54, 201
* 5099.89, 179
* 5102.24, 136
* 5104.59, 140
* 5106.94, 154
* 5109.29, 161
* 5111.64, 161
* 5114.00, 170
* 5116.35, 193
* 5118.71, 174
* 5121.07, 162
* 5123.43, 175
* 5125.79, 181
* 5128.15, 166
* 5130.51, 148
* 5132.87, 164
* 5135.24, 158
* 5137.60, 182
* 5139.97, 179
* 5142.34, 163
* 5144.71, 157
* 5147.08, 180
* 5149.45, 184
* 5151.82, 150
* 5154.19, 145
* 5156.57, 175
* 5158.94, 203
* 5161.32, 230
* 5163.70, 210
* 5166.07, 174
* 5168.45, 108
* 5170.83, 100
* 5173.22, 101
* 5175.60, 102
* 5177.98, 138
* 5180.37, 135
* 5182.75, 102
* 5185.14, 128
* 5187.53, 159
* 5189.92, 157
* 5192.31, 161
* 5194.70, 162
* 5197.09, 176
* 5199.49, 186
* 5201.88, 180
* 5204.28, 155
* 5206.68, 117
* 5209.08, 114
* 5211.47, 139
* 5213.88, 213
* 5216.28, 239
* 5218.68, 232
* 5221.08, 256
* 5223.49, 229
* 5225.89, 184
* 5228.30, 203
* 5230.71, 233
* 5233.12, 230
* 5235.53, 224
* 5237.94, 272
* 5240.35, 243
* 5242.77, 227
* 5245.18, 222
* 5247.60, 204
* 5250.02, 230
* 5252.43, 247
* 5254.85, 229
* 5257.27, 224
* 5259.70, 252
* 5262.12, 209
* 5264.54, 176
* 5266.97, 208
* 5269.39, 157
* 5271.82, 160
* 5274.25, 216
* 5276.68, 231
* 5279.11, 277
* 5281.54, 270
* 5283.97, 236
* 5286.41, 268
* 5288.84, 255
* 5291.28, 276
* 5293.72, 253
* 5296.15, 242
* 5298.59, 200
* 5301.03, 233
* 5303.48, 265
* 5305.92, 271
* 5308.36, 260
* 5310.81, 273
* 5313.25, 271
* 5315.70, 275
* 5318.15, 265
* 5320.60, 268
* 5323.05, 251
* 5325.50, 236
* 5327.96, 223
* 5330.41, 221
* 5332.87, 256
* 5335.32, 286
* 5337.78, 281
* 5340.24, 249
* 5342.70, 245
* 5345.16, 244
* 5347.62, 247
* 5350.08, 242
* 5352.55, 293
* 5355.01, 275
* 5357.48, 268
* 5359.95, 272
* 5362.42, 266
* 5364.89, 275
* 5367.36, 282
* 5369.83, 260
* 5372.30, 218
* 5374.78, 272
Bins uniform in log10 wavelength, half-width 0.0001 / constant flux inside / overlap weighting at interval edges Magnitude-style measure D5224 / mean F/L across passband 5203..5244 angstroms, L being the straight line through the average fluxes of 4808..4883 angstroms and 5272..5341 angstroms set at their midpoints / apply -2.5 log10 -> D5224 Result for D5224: 0.15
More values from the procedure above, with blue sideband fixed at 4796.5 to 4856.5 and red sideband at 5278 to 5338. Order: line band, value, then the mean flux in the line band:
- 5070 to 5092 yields 0.28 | 164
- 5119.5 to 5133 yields 0.31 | 166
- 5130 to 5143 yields 0.32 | 167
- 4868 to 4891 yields 0.02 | 171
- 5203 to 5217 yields 0.43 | 160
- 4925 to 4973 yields -0.07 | 198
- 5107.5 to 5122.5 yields 0.28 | 170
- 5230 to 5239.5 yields 0.01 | 240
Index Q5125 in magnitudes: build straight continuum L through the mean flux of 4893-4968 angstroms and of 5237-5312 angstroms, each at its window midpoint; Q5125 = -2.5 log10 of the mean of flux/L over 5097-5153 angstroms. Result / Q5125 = 0.30 mag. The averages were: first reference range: 202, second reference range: 235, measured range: 167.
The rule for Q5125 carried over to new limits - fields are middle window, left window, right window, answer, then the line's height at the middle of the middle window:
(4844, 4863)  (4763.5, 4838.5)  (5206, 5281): -0.12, 159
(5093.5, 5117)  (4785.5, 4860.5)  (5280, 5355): 0.27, 216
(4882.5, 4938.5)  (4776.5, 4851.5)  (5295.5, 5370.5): -0.14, 177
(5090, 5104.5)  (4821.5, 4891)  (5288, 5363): 0.23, 213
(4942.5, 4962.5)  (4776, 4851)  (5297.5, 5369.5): -0.10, 185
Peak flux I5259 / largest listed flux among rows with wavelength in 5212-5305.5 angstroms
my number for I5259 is 277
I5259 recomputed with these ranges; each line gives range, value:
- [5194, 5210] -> 186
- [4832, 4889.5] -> 189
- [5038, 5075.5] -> 196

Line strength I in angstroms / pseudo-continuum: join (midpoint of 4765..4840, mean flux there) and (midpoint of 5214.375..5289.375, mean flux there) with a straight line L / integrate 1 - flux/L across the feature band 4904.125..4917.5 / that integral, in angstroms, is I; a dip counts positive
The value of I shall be -3.5 angstroms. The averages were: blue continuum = 152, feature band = 214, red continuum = 227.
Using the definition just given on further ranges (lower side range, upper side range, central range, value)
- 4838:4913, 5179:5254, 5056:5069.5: 1.1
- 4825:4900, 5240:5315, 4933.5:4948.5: -2.9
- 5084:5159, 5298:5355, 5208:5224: 0.5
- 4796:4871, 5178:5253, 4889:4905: -1.5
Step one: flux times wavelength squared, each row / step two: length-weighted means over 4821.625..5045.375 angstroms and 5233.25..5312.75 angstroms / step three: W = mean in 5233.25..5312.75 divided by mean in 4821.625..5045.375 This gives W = 1.51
